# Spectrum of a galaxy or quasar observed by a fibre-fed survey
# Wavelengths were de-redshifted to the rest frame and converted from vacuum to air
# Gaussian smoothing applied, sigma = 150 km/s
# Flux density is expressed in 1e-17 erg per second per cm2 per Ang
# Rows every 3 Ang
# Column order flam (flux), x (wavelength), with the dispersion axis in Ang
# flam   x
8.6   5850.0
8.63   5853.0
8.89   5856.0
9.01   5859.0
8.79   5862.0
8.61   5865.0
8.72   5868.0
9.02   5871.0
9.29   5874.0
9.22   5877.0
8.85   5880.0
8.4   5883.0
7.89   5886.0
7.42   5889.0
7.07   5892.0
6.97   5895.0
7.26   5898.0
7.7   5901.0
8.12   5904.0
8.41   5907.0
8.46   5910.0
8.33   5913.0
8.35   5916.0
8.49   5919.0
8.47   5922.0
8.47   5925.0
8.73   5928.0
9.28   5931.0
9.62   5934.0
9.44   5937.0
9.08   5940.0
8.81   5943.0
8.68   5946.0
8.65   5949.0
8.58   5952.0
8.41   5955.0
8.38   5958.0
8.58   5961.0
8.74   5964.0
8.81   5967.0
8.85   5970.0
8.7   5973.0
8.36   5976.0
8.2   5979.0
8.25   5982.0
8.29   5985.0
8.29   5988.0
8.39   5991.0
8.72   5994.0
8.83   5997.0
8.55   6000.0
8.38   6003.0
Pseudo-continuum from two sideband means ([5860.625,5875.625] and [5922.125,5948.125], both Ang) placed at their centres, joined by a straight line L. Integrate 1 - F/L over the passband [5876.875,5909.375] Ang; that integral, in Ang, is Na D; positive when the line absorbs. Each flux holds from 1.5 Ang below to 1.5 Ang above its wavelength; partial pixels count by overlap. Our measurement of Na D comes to 3.73 Ang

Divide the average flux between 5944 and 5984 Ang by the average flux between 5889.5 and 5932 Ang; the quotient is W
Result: 1.05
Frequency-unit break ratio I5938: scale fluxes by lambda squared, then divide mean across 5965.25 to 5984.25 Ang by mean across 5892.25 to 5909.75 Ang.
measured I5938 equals 1.13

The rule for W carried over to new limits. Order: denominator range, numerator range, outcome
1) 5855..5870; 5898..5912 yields 0.92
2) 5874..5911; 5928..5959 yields 1.11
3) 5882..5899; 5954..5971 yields 1.15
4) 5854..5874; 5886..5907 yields 0.85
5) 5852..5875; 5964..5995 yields 0.96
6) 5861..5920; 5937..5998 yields 1.04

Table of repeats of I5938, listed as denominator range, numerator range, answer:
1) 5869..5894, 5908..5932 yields 1.04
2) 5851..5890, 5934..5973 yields 1.04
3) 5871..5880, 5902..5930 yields 0.93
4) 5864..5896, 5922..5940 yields 1.11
